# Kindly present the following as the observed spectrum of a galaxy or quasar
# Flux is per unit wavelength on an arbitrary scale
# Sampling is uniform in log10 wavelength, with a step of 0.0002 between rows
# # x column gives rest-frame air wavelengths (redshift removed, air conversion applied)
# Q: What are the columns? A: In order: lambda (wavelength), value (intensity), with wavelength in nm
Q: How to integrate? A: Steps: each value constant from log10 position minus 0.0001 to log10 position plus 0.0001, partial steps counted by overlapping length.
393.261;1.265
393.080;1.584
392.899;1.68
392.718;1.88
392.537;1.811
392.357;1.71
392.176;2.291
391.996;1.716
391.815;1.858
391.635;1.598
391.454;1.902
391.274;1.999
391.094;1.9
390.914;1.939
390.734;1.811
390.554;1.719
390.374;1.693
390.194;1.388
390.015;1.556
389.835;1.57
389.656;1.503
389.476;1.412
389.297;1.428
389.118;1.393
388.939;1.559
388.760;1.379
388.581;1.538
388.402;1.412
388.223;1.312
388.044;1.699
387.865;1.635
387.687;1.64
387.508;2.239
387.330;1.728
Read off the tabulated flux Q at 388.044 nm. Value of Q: 1.699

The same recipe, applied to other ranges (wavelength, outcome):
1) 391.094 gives 1.9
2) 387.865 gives 1.635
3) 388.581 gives 1.538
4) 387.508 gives 2.239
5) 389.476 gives 1.412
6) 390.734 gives 1.811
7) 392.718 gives 1.88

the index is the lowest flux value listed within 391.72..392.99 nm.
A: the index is 1.68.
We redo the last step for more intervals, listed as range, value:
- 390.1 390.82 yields 1.388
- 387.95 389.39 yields 1.312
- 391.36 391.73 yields 1.598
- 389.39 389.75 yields 1.412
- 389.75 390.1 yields 1.556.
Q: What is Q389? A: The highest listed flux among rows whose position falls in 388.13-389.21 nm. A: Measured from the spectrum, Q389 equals 1.559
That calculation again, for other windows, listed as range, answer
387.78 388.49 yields 1.699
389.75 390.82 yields 1.811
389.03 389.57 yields 1.428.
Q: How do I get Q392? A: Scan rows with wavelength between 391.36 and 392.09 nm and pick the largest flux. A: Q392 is 1.902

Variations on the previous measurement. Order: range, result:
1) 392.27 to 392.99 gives 1.88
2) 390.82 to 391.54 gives 1.999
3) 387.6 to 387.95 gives 1.64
